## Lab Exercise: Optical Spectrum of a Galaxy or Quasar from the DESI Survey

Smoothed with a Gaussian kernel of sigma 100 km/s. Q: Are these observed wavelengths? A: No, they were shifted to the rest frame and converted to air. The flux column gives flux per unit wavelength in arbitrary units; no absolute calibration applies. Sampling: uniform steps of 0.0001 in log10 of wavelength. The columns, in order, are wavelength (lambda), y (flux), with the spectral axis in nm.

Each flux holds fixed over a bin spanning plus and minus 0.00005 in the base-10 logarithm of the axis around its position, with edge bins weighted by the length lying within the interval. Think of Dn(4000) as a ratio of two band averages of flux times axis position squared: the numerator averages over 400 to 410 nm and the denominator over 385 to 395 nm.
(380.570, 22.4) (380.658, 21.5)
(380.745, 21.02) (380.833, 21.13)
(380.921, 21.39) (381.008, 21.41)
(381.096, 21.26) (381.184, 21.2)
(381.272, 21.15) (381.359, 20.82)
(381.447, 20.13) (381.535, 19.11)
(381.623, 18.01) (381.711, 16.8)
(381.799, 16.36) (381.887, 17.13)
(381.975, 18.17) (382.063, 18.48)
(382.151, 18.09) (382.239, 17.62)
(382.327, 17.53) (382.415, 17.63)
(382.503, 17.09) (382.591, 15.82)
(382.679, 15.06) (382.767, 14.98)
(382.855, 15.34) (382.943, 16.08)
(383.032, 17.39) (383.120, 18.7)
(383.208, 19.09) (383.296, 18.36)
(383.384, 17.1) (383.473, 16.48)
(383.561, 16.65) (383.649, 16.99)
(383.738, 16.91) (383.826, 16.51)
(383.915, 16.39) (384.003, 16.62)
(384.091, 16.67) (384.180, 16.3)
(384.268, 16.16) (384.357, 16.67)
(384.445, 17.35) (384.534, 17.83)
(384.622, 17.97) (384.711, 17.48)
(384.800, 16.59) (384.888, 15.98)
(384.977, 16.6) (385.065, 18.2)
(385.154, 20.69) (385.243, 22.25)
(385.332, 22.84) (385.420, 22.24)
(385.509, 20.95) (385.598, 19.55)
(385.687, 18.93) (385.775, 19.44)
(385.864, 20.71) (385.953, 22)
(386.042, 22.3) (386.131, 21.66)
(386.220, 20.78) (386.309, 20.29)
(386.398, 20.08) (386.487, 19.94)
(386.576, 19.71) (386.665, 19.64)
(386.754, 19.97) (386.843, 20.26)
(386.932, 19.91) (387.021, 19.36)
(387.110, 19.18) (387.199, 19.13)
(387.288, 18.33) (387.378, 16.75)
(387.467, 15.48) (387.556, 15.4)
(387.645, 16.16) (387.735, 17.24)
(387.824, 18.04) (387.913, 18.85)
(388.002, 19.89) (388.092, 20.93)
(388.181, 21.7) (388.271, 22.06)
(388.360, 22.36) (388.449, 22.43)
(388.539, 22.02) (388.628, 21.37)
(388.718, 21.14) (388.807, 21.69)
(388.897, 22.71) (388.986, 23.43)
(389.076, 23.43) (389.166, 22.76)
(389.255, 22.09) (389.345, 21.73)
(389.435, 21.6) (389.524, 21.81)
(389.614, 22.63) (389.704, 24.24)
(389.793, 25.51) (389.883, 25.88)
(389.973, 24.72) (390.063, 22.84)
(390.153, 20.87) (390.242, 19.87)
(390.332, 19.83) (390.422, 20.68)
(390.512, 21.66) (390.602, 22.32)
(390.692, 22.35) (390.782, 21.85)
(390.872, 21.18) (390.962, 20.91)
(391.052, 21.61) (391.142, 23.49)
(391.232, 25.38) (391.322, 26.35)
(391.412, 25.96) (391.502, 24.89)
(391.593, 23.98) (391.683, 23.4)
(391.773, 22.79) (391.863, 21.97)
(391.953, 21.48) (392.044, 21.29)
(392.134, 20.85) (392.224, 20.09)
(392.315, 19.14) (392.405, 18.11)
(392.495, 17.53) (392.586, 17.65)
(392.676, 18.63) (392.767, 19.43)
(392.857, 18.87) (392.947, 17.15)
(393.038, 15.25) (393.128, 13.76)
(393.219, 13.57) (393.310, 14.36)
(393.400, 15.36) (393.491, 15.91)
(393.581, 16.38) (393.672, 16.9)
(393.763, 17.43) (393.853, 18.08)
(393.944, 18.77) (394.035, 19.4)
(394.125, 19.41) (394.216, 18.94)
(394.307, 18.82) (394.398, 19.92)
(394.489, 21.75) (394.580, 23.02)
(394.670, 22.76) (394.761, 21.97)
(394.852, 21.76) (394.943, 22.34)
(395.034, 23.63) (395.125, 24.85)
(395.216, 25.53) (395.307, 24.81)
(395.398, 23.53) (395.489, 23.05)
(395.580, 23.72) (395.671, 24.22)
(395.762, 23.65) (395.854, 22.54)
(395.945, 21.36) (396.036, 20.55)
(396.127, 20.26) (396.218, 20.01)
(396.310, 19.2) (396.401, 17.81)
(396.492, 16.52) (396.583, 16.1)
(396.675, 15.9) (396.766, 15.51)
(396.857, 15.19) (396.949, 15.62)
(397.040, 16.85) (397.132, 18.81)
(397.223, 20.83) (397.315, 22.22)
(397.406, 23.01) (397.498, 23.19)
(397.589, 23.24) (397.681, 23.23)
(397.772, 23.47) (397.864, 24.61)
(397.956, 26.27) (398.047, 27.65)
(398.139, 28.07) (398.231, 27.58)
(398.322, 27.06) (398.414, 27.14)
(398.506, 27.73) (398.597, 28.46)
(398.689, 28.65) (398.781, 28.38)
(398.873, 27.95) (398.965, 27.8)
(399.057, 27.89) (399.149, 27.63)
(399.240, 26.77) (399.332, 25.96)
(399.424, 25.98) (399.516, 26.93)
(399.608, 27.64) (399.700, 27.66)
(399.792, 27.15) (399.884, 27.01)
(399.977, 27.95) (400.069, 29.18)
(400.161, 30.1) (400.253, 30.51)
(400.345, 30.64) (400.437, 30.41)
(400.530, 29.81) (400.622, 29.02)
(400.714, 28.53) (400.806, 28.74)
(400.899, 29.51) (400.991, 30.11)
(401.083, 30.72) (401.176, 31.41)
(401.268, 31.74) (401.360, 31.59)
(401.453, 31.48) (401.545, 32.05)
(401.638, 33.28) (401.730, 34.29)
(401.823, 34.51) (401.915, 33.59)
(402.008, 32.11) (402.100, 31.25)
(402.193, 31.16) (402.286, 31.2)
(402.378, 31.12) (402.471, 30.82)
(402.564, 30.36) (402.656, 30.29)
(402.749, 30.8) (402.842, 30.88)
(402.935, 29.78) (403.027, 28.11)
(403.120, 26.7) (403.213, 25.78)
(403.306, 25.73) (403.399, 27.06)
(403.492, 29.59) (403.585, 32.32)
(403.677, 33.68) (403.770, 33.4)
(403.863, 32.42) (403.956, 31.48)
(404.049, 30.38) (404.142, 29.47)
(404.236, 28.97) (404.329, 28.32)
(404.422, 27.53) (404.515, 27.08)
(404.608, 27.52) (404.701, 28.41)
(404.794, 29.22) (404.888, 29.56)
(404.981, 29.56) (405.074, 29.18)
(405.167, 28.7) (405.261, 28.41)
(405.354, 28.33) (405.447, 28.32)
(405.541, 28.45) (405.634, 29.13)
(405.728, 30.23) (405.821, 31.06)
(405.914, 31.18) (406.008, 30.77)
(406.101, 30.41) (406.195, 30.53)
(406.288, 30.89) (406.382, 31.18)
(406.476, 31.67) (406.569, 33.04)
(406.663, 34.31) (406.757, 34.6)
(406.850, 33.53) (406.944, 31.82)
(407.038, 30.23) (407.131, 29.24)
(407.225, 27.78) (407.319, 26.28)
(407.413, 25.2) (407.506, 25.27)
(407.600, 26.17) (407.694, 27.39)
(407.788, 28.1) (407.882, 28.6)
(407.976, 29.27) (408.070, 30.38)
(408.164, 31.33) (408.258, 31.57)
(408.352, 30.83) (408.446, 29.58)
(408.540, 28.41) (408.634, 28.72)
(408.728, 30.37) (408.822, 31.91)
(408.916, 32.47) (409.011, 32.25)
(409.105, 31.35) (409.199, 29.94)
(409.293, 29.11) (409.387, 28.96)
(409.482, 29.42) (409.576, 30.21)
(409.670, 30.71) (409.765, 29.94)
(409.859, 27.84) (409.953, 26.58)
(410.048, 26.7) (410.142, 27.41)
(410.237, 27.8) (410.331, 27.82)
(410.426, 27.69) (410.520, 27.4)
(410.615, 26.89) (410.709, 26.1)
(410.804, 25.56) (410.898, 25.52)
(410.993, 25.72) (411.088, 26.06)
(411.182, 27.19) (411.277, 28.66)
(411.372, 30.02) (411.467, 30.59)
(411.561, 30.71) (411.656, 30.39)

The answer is 1.6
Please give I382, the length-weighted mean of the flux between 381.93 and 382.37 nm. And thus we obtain 18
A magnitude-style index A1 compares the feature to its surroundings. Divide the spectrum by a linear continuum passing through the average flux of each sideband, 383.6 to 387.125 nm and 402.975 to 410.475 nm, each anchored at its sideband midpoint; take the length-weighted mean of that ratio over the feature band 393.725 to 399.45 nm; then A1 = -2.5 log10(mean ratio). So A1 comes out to 0.090 mag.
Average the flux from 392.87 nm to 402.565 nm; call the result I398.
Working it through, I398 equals 24.5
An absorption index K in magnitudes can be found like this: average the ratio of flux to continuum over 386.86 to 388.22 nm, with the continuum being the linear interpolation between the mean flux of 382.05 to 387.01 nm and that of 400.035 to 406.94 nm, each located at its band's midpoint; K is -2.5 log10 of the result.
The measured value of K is 0.10 mag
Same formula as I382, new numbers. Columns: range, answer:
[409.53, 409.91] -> 29.7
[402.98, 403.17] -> 27.5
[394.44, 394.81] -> 22.4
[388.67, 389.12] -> 22.5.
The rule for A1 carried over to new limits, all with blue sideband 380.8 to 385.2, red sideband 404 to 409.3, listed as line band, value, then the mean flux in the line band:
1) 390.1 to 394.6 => 0.13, 20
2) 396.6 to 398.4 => 0.14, 22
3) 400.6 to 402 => -0.16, 31.4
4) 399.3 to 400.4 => -0.07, 28.1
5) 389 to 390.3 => -0.08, 22.8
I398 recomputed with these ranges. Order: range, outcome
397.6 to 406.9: 29.5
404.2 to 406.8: 29.9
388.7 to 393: 21.9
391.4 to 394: 18.8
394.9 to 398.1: 21.4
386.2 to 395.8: 20.7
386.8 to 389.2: 20.1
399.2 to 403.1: 30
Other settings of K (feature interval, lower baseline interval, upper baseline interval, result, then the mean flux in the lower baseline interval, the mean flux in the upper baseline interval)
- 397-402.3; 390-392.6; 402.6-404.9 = -0.04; 21.8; 29.4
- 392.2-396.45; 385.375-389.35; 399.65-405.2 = 0.25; 20.3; 30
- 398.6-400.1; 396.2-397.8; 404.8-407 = -0.23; 19.2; 30.6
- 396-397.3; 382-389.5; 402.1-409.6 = 0.36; 19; 29.8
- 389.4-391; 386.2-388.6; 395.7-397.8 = -0.14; 19.5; 19.8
